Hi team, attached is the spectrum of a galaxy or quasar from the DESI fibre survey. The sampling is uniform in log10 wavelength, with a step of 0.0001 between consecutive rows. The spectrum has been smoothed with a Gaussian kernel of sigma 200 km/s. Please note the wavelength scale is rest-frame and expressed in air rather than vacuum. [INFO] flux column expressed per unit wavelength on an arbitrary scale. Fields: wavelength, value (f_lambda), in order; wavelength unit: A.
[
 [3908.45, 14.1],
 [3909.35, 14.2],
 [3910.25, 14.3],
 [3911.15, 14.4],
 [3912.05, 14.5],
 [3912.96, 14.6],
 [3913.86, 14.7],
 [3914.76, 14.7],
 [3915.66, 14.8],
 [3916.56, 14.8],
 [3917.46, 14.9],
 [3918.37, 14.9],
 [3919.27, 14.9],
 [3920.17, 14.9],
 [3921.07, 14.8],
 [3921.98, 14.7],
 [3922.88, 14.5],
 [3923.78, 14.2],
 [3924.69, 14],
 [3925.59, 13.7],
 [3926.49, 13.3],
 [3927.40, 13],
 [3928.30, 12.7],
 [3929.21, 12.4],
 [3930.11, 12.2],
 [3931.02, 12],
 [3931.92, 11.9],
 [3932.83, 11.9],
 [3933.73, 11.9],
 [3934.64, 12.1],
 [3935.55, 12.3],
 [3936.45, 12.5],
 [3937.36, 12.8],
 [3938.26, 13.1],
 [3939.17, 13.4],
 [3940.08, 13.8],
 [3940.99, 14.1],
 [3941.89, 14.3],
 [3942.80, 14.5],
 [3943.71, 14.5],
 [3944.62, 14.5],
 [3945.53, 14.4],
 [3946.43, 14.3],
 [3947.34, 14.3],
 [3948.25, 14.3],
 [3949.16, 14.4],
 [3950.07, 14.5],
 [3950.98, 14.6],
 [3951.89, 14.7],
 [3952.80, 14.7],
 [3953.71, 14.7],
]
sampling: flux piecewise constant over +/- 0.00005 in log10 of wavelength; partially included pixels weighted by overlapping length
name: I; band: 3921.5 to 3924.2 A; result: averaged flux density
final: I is 14.5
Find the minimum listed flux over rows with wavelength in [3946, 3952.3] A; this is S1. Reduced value 14.3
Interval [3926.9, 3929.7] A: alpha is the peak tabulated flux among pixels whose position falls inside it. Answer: 13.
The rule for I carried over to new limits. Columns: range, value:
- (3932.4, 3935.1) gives 12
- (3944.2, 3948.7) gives 14.4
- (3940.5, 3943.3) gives 14.3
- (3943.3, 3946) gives 14.5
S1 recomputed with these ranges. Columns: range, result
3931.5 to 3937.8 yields 11.9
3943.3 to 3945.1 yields 14.5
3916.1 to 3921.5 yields 14.8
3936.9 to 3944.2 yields 12.8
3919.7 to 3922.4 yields 14.7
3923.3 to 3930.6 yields 12.2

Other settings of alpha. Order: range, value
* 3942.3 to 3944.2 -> 14.5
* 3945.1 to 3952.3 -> 14.7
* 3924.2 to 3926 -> 14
